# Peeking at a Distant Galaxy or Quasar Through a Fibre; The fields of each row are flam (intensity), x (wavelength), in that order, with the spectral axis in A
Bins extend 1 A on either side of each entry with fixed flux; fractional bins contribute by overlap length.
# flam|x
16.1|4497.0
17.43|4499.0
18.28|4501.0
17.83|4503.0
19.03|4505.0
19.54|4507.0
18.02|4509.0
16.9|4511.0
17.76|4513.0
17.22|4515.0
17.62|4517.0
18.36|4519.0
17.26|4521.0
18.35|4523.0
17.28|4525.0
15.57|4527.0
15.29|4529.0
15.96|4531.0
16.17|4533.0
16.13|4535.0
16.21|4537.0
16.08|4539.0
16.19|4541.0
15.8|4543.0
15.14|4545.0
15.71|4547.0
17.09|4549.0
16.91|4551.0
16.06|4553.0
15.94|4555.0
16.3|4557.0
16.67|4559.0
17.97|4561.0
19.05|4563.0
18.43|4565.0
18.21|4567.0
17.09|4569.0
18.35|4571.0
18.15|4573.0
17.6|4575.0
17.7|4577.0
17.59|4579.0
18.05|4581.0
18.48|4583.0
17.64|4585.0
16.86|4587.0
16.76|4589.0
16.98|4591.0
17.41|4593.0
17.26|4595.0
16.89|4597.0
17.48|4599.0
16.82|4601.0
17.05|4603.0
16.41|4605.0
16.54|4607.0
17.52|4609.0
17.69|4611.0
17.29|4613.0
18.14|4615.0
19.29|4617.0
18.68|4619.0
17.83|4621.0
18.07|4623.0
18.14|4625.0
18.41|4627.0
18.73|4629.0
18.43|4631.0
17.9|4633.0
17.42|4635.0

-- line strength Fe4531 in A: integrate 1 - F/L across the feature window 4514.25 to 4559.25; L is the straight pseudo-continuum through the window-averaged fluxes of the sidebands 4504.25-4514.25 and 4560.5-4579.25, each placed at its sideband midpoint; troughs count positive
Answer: 4.1 A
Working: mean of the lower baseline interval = 18.2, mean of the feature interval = 16.5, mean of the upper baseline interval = 18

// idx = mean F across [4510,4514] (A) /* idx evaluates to 17.3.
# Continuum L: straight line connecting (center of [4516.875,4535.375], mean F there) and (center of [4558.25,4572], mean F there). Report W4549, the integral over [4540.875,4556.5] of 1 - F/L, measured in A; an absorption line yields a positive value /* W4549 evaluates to 1.2 A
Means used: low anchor 16.8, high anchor 18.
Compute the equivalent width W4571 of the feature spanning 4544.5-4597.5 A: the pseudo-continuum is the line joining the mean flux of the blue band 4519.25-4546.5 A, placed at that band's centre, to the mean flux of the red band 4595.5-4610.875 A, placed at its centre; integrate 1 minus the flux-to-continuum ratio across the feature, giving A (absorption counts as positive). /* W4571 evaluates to -1.9 A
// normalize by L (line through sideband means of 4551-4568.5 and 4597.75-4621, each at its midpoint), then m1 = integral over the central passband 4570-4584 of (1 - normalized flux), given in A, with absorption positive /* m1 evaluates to -0.5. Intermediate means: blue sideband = 17.3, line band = 18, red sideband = 17.5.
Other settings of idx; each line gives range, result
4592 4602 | 17.2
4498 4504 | 17.8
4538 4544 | 16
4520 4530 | 16.8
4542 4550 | 15.9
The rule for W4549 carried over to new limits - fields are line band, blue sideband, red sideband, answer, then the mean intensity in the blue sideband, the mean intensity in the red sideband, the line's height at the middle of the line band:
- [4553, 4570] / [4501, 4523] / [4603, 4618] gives 0.4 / 18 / 17.5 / 17.8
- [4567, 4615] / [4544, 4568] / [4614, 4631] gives 0.8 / 17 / 18.4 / 17.7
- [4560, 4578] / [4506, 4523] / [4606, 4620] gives -0.2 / 17.9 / 17.9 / 17.9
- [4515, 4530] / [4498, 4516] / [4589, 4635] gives 0.7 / 18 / 17.7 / 17.9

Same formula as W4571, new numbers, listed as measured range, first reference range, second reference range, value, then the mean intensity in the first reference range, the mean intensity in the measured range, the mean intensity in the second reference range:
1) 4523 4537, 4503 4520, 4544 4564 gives 1.0 A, 18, 16.2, 16.7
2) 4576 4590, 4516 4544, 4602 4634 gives -0.2 A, 16.6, 17.6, 17.9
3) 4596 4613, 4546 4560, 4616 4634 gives 0.7 A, 16.4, 17.1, 18.4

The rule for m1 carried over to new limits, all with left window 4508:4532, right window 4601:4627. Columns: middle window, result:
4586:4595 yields 0.3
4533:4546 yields 1.0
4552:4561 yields 0.5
